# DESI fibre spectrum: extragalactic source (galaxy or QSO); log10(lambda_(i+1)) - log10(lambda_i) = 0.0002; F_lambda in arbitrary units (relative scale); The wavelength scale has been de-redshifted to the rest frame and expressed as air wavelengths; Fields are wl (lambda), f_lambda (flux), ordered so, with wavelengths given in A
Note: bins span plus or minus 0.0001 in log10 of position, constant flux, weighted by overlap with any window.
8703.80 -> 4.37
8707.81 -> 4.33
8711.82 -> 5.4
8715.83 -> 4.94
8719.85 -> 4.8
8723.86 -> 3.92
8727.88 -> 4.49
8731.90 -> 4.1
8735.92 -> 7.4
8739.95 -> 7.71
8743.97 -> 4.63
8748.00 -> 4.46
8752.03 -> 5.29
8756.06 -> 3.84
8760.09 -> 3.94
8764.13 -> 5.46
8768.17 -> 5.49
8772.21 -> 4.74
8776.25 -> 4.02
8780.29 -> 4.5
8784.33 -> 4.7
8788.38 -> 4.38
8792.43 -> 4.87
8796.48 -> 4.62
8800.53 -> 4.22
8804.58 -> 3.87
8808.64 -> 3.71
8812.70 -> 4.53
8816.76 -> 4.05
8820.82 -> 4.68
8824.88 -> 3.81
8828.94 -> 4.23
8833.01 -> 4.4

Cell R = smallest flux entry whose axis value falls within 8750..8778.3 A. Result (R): 3.84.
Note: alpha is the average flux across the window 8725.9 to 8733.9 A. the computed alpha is 4.29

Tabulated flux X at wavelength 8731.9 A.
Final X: 4.1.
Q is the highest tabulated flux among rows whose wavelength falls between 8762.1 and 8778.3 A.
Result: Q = 5.49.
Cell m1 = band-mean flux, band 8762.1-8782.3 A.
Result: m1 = 4.84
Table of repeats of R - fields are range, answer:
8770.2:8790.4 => 4.02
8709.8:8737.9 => 3.92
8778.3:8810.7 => 3.71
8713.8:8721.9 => 4.8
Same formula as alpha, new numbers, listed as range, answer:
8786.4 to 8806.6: 4.39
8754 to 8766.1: 4.41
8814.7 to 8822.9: 4.36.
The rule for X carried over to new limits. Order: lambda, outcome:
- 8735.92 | 7.4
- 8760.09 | 3.94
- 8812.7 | 4.53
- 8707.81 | 4.33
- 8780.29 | 4.5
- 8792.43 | 4.87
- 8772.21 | 4.74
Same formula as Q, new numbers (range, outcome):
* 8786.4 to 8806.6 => 4.87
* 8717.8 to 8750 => 7.71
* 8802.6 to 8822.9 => 4.68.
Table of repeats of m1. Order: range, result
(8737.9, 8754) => 5.53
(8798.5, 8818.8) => 4.08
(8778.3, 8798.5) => 4.61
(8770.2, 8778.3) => 4.38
